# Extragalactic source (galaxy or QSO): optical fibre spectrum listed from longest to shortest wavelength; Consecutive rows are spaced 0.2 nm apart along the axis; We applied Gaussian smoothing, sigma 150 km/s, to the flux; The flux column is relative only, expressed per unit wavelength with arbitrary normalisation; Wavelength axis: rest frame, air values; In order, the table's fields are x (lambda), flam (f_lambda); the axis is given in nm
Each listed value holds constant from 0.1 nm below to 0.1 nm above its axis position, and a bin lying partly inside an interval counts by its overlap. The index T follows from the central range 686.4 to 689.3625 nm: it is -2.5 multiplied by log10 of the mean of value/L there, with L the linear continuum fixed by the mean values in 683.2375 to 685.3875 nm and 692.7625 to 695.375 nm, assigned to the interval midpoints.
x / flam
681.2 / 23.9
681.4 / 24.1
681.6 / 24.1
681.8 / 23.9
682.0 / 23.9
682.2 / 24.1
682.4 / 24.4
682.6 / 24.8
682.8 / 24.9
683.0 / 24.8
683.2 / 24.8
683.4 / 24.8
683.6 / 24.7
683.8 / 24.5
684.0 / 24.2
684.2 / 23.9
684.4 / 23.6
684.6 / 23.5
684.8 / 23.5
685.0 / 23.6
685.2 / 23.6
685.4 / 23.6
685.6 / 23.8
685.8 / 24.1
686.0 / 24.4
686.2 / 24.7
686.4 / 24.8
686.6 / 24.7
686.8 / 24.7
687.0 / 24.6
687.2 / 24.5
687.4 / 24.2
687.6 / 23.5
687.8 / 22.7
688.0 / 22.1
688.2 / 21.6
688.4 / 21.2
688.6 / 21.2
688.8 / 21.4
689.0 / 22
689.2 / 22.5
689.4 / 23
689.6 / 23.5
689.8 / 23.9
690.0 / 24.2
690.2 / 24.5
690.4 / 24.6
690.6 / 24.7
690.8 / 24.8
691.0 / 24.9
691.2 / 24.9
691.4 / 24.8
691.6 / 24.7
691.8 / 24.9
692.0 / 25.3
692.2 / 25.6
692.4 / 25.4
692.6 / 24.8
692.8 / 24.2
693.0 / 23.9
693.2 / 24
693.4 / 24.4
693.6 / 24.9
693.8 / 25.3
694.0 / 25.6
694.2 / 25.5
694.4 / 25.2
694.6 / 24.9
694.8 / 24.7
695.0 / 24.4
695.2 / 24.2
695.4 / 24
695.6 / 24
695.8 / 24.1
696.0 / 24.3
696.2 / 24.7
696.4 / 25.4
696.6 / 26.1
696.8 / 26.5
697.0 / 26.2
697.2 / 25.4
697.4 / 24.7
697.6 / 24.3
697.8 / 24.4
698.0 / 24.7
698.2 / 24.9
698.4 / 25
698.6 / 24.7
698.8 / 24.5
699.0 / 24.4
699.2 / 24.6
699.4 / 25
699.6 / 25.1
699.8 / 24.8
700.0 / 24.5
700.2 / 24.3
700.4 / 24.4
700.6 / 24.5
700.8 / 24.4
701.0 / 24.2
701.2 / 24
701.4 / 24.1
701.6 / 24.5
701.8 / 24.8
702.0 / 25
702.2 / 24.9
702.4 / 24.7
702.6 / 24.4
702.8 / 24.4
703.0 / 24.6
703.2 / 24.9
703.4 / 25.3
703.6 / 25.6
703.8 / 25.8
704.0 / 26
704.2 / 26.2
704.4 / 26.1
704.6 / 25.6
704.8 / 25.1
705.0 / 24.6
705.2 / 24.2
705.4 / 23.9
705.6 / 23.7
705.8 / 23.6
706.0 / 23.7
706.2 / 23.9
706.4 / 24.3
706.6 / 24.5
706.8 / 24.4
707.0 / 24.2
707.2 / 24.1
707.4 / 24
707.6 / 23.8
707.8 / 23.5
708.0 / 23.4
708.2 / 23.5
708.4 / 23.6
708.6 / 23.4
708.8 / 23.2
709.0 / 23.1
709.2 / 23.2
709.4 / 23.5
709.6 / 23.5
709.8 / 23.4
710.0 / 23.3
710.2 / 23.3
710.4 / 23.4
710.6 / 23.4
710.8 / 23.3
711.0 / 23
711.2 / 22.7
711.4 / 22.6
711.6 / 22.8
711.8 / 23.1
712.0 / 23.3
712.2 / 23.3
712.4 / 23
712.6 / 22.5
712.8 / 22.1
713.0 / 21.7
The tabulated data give 0.058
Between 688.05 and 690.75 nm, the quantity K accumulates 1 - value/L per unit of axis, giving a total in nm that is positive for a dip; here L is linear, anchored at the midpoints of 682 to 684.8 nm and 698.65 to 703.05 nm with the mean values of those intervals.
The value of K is 0.16 nm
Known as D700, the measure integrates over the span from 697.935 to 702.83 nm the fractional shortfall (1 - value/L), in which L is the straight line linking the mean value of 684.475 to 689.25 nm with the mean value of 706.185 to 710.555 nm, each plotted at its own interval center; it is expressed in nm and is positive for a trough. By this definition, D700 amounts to -0.22 nm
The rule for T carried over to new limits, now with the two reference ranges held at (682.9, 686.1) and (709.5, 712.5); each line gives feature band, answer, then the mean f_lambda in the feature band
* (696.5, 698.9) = -0.07 mag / 25.1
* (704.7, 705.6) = -0.05 mag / 24.4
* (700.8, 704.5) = -0.07 mag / 25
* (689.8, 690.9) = -0.03 mag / 24.5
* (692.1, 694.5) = -0.05 mag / 24.9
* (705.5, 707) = -0.03 mag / 24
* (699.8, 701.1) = -0.04 mag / 24.4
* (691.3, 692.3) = -0.05 mag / 25.1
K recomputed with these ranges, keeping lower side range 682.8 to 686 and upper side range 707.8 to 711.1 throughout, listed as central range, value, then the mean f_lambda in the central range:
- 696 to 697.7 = -0.12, 25.3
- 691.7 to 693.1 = -0.06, 24.9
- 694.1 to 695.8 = -0.06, 24.6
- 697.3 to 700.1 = -0.12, 24.7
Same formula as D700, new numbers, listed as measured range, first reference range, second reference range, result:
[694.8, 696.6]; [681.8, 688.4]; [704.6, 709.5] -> -0.04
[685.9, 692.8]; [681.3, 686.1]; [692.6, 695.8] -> 0.13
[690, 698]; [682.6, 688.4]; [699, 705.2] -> -0.13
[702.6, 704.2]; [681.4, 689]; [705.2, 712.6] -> -0.11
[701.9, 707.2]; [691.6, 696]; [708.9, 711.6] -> -0.23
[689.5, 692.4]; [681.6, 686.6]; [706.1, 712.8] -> -0.08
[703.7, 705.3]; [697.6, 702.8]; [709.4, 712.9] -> -0.10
